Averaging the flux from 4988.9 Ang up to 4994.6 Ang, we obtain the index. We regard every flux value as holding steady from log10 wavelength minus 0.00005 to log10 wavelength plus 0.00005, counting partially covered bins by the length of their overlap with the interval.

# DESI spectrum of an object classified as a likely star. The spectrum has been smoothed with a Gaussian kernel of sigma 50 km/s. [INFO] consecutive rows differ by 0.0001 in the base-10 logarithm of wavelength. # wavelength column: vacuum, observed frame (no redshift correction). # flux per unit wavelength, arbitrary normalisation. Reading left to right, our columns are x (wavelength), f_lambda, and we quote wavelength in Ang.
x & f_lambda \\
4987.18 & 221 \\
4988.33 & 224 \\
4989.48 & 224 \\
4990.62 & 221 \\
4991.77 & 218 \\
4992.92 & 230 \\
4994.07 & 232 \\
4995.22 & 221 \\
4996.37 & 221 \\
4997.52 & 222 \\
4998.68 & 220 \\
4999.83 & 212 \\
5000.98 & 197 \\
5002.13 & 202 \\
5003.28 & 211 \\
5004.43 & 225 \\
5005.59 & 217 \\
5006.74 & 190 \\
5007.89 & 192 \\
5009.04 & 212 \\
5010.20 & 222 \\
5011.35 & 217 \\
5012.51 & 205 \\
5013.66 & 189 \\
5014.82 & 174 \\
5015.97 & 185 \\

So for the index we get 225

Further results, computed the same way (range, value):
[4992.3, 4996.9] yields 226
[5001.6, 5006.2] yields 214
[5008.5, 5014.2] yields 209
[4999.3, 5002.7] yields 204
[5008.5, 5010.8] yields 217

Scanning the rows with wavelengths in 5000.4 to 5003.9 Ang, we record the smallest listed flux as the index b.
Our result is 197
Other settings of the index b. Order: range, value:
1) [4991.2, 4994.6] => 218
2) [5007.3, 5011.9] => 192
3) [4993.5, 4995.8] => 221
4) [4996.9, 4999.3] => 220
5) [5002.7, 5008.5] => 190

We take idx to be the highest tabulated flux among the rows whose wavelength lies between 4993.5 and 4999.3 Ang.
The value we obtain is 232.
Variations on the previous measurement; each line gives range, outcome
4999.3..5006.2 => 225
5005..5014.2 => 222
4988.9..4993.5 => 230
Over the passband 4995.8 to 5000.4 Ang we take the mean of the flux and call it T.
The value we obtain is 218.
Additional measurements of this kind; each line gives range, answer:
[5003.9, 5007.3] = 210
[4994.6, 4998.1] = 221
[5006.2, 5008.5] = 192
